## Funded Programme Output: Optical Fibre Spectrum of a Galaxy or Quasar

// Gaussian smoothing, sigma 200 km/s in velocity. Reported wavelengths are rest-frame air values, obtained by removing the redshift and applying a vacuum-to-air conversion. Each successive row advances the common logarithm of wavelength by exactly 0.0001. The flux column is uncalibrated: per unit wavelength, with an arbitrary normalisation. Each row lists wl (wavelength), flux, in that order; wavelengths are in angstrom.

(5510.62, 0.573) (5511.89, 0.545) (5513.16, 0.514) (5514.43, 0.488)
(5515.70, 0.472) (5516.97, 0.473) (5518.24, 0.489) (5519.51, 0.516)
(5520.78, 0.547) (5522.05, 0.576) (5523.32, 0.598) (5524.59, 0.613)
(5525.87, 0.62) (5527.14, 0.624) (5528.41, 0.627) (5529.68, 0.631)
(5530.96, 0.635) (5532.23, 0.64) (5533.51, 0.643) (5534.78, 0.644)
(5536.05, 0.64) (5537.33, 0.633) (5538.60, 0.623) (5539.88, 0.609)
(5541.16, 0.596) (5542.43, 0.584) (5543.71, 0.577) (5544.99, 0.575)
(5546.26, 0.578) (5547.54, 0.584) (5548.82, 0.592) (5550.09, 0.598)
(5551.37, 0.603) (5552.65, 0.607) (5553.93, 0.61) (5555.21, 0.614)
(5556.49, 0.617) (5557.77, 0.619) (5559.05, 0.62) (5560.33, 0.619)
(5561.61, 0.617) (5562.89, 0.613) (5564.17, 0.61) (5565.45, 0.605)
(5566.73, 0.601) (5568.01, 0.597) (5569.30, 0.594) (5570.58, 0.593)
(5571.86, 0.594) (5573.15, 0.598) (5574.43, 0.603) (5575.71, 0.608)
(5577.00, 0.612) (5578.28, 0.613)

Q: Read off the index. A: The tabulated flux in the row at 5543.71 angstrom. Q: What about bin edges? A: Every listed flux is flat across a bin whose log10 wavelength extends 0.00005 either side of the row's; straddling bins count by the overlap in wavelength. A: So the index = 0.577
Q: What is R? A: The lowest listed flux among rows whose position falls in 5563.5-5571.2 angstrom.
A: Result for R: 0.593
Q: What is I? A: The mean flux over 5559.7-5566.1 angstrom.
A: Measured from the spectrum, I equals 0.613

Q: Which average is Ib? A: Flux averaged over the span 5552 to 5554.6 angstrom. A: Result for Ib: 0.608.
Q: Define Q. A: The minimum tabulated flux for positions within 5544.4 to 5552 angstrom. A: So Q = 0.575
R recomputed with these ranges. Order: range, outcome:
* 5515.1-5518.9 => 0.472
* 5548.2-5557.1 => 0.592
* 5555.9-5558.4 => 0.617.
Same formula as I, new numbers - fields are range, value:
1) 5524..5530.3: 0.623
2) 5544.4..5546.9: 0.578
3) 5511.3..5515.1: 0.515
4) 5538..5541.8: 0.609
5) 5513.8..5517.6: 0.478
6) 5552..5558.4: 0.613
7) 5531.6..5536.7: 0.641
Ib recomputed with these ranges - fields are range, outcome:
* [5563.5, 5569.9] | 0.601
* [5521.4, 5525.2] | 0.596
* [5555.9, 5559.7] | 0.619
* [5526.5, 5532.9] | 0.631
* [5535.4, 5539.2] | 0.633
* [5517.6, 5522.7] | 0.533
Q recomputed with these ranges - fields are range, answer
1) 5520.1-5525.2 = 0.547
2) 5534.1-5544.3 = 0.577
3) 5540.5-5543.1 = 0.584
